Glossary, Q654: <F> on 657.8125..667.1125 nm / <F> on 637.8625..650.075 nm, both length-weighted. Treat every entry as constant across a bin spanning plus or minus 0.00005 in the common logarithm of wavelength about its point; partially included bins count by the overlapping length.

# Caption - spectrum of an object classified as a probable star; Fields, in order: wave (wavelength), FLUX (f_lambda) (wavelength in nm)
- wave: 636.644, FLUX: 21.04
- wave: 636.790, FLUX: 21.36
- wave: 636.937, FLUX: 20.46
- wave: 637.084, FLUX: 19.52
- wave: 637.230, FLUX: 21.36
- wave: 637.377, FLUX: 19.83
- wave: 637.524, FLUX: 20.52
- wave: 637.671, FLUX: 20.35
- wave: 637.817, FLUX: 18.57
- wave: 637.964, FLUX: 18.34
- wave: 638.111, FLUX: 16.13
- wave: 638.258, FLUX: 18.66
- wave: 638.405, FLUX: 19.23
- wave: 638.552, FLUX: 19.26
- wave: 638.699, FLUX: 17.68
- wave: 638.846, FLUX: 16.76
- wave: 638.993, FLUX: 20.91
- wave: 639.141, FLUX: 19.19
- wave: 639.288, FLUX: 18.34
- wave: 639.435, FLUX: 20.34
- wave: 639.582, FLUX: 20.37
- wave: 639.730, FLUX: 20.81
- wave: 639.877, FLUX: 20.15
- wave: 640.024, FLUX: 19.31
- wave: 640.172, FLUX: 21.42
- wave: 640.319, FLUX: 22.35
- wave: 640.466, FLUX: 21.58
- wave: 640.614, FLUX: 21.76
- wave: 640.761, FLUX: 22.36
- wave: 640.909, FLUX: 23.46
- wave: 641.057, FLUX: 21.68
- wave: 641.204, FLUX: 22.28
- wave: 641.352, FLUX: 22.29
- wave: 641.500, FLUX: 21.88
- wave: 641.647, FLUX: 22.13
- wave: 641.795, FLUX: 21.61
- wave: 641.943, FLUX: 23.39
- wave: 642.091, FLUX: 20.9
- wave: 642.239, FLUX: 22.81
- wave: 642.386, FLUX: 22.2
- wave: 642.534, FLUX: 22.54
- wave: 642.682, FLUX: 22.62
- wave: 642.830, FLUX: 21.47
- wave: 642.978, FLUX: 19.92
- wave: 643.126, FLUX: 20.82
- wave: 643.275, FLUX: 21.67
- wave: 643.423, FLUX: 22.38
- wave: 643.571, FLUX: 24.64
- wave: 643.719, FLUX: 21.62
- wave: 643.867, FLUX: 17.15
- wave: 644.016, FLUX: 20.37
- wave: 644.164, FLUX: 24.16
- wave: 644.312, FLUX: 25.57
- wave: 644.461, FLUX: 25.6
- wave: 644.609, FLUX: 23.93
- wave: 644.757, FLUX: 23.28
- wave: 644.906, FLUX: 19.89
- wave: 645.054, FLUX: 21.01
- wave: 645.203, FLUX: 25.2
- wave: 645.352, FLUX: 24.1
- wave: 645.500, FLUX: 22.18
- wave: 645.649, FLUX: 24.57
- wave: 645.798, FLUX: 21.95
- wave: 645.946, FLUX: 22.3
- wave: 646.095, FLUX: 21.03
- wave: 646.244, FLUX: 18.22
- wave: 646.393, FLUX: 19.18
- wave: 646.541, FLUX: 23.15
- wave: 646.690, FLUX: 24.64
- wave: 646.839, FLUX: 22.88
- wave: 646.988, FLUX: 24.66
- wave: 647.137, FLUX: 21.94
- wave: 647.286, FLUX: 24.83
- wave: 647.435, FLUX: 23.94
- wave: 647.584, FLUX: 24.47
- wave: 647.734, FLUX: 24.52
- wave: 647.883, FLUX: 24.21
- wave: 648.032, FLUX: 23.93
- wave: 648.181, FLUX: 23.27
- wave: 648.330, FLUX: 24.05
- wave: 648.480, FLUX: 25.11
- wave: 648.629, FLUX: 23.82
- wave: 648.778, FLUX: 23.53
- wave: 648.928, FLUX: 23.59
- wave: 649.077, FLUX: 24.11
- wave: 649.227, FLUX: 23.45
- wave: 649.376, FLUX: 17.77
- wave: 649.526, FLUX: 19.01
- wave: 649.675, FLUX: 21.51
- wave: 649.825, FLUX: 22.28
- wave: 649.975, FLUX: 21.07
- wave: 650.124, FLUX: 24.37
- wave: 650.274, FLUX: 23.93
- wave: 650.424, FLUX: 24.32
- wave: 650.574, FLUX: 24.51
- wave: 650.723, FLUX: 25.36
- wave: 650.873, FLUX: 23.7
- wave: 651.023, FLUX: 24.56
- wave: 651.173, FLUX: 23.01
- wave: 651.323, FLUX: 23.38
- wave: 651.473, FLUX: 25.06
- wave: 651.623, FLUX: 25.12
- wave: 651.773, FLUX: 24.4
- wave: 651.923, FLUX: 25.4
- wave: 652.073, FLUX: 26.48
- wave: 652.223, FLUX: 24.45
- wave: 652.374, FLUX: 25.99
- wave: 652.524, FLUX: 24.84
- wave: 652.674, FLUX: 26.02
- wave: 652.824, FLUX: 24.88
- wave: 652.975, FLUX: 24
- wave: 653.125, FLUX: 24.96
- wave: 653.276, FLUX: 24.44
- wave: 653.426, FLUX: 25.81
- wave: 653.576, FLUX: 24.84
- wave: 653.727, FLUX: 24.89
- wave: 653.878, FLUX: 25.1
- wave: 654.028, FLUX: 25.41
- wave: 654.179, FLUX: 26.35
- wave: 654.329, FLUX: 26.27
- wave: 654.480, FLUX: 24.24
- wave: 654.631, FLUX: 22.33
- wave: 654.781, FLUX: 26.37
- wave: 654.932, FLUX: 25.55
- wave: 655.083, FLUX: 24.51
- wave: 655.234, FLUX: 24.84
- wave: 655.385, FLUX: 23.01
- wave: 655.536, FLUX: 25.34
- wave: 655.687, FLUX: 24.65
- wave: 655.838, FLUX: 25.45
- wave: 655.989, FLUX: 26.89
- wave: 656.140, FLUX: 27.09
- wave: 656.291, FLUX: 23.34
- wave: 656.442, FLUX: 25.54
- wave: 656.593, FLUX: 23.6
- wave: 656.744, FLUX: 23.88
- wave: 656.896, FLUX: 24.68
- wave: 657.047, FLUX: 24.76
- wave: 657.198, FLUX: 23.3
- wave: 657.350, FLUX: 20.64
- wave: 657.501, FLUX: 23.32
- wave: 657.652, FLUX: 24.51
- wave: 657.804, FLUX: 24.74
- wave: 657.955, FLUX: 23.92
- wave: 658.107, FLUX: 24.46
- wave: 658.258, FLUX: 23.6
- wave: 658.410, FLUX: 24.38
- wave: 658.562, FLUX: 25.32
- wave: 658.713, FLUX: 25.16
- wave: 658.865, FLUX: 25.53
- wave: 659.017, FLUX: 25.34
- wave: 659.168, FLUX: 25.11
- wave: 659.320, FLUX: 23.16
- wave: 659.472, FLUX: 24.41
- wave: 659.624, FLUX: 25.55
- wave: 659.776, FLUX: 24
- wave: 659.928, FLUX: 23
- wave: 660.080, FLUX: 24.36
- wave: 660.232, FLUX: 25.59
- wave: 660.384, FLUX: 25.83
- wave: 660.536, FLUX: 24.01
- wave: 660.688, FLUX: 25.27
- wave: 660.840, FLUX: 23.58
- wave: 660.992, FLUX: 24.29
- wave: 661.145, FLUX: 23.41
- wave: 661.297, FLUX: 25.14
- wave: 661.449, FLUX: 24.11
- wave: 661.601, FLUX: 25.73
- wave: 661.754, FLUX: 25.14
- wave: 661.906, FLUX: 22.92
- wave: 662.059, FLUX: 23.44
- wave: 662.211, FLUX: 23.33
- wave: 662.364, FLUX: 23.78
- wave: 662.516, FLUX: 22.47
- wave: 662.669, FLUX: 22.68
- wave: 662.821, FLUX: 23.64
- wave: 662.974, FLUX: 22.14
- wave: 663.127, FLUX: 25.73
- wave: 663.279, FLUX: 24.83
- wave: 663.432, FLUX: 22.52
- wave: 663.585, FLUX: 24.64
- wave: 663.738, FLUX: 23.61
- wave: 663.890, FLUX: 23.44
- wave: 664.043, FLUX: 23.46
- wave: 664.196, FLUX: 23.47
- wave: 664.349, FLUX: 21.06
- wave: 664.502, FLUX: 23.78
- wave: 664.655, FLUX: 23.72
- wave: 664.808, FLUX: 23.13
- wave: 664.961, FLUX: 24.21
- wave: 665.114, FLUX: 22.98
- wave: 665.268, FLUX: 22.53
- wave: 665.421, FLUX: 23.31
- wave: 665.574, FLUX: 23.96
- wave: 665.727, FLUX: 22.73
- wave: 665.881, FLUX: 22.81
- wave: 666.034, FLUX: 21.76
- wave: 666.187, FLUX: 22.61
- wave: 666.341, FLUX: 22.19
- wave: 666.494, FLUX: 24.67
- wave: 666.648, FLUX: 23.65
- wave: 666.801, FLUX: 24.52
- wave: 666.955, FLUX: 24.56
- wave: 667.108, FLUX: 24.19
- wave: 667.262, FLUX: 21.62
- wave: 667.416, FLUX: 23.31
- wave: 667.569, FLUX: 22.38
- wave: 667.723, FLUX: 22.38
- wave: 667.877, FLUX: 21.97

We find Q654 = 1.09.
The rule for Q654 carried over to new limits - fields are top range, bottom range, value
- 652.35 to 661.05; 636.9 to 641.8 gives 1.22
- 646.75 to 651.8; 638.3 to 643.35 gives 1.12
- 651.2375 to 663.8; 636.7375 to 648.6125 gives 1.13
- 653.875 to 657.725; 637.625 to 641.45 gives 1.22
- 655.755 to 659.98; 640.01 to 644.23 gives 1.12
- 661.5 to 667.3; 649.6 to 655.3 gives 0.95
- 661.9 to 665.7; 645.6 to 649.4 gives 1.01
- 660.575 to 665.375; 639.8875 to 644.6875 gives 1.07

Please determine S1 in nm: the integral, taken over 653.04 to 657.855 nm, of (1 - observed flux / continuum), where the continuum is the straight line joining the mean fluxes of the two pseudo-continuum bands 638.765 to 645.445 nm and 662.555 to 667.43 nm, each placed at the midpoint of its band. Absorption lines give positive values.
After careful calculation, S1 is -0.431 nm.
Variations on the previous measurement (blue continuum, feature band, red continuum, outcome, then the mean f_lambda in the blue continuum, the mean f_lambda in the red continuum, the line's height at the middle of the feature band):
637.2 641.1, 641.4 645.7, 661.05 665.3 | -0.36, 20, 23.6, 20.7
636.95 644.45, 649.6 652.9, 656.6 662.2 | -0.21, 20.9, 24.3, 22.8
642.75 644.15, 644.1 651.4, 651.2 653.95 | -0.06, 21.2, 25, 23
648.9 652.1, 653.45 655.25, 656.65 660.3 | -0.09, 23.4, 24.3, 23.8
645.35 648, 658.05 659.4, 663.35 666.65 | -0.09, 22.9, 23.2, 23.1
